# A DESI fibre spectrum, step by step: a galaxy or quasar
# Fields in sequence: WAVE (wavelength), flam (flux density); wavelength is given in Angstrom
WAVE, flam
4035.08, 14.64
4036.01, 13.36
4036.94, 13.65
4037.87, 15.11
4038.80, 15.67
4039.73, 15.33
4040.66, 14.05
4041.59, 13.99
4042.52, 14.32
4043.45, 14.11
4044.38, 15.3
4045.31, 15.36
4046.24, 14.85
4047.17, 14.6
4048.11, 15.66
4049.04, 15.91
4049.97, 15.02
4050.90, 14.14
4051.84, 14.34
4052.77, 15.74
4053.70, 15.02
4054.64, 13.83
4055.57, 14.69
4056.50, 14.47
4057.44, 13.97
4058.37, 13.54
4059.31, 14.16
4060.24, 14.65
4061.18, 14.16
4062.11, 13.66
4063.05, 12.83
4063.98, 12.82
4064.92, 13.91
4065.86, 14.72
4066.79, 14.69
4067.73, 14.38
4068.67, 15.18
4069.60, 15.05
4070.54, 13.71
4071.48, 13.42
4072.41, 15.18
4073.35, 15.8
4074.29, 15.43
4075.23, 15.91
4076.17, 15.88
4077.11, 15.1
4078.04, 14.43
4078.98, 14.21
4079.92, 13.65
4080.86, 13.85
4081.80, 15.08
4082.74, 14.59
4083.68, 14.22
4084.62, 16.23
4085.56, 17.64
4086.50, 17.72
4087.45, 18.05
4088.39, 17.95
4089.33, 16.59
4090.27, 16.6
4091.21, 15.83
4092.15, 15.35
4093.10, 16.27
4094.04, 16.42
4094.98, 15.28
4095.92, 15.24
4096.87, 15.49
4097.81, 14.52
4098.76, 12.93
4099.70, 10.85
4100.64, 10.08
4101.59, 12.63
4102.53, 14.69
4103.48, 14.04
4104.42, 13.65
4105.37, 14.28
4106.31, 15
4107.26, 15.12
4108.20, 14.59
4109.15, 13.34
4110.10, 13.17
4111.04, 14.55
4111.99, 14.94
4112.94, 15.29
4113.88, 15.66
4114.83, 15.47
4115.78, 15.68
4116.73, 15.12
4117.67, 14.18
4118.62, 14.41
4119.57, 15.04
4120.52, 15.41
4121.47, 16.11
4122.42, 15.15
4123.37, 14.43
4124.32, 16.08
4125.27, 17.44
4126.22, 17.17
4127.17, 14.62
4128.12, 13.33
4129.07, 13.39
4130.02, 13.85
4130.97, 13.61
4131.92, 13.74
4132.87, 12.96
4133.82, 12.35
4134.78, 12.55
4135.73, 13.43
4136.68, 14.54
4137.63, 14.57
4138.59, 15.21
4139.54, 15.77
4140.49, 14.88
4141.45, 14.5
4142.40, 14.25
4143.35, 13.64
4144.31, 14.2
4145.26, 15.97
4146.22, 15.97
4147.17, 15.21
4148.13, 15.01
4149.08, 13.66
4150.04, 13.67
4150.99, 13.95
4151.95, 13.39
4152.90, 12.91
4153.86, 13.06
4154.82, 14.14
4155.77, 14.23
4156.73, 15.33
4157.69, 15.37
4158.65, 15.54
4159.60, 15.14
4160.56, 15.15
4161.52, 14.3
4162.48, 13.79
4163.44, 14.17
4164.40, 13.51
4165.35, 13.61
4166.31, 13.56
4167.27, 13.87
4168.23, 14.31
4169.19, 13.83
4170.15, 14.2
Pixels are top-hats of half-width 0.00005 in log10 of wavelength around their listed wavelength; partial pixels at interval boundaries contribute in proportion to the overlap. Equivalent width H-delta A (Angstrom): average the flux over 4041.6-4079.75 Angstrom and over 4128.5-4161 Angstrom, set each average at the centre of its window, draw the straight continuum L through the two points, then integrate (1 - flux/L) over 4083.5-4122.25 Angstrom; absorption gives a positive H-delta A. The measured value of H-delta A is -1.6 Angstrom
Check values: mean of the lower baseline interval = 14.6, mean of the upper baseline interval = 14.3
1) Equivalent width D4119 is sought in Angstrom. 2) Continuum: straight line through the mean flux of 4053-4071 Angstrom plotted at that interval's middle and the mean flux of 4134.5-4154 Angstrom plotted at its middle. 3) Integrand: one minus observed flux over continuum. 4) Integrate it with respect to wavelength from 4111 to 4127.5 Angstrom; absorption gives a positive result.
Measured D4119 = -1.27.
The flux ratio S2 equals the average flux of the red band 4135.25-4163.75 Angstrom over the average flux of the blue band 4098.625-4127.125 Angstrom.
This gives 0.99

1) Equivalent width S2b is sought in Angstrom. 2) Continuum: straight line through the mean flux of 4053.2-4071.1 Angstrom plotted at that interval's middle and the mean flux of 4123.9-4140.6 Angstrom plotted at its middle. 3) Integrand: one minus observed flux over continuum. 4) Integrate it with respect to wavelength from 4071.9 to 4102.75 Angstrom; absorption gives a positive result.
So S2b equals -1.9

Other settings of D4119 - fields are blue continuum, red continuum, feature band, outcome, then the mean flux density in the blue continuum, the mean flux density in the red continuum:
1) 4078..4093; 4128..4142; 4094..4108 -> 1.2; 15.8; 13.9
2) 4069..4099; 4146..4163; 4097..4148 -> 1.6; 15.4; 14.4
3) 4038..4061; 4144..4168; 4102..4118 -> -0.1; 14.7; 14.4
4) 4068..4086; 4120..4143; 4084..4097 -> -1.4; 15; 14.6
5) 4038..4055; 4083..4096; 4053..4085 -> 2.4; 14.9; 16.4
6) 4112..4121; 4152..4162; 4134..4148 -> 0.1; 15.1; 14.5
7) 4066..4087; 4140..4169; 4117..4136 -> 0.2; 15.1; 14.3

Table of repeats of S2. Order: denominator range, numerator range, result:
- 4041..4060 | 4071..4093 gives 1.07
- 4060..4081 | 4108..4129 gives 1.04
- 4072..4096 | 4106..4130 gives 0.95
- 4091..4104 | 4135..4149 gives 1.04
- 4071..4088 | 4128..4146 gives 0.92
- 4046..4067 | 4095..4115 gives 0.98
